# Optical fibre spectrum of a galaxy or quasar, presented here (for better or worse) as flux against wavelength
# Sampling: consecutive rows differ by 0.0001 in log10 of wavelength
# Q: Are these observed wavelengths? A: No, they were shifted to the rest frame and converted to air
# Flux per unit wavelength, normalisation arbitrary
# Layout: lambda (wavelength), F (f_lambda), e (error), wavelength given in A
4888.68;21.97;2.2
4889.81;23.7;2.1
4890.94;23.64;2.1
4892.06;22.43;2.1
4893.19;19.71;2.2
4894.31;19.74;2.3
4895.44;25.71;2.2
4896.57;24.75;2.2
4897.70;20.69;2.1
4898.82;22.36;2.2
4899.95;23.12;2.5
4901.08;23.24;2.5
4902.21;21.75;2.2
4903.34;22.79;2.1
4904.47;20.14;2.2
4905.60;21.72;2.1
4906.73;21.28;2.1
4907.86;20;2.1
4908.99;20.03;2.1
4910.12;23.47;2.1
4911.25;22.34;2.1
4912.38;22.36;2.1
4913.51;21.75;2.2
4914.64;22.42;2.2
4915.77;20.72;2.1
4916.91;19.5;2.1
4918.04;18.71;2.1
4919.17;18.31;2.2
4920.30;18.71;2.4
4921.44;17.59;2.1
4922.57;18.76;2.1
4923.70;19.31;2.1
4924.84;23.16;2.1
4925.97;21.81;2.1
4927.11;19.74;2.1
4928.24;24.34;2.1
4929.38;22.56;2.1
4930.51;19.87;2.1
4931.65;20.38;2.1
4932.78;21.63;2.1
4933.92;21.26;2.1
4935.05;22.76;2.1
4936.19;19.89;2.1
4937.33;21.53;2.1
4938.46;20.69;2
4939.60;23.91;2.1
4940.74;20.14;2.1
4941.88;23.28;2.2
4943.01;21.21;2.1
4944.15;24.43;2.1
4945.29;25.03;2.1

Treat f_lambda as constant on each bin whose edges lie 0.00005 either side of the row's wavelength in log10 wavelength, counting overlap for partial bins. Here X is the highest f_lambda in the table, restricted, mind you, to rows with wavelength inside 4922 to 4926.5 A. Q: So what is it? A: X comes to 23.16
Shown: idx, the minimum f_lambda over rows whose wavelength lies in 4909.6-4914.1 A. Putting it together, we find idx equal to 21.75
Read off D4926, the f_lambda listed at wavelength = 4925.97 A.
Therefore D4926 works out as 21.81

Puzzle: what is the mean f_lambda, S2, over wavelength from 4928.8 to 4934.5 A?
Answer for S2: 21.2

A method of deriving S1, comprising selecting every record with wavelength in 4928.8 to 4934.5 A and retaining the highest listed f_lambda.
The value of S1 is 22.56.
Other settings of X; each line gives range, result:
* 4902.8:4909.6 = 22.79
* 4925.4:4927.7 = 21.81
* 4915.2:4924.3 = 20.72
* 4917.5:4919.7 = 18.71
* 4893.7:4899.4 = 25.71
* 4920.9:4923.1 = 18.76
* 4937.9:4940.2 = 23.91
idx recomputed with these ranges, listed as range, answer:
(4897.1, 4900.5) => 20.69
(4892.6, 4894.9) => 19.71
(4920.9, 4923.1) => 17.59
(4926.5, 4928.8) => 19.74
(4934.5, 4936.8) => 19.89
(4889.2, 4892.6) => 22.43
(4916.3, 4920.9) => 18.31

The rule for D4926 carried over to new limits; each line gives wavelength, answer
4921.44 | 17.59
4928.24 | 24.34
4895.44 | 25.71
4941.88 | 23.28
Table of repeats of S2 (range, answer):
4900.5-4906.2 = 21.9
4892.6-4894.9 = 19.8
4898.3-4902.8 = 22.6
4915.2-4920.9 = 19.2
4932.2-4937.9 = 21.4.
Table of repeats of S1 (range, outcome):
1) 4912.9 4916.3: 22.42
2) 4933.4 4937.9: 22.76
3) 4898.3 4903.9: 23.24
